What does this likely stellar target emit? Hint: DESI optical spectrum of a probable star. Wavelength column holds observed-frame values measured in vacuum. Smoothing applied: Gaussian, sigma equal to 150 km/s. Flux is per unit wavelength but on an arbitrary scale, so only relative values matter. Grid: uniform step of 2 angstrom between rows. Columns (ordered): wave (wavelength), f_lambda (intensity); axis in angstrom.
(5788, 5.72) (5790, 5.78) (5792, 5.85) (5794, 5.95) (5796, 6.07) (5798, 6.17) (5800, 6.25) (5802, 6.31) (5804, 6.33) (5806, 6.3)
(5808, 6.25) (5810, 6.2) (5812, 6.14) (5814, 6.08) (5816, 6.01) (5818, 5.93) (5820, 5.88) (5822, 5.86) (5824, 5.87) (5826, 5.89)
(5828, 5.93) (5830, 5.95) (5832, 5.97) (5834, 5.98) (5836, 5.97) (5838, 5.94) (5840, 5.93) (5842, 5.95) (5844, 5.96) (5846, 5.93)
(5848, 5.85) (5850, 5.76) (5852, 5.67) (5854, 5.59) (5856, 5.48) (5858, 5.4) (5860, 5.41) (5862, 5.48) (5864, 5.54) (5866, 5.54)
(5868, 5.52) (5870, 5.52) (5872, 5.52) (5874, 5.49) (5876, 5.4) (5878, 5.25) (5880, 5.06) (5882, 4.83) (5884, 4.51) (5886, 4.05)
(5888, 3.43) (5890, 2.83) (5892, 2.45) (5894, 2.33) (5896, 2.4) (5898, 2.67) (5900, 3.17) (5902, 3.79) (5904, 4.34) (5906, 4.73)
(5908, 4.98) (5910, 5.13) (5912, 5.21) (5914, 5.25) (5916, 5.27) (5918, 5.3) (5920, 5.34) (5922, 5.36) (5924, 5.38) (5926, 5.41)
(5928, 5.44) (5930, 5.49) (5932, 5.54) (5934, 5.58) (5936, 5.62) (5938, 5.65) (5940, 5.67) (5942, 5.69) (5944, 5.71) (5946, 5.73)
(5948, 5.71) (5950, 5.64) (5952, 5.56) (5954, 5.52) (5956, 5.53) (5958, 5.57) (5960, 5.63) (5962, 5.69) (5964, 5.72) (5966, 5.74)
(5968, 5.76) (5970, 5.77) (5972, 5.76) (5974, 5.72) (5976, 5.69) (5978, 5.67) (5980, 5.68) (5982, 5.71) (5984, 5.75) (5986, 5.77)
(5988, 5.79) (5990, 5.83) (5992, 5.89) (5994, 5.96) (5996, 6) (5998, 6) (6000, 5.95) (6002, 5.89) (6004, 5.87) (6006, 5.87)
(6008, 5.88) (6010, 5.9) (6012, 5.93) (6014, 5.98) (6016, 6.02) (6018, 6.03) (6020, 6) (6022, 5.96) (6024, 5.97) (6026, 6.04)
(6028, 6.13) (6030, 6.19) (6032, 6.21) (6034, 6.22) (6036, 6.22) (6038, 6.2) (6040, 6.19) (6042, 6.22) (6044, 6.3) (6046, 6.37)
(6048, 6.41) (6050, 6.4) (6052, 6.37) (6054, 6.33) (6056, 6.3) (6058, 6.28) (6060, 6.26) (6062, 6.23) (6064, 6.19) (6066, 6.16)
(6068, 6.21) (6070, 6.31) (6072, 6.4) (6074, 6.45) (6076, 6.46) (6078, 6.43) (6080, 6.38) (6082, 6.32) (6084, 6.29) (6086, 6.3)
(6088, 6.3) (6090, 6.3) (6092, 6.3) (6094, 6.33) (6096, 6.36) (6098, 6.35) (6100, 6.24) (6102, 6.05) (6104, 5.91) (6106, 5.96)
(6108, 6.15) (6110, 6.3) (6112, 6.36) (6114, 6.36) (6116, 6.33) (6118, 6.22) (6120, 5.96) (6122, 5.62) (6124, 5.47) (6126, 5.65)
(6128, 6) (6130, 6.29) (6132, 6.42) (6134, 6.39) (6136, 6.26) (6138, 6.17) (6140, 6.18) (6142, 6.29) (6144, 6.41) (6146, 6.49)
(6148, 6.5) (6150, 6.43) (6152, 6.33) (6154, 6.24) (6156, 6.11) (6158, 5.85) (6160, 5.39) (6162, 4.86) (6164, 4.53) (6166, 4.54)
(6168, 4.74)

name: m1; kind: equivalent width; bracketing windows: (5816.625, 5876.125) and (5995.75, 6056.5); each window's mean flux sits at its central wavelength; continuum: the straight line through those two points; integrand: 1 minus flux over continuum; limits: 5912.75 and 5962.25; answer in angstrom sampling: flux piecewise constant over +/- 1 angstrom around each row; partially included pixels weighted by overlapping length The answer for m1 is 3.4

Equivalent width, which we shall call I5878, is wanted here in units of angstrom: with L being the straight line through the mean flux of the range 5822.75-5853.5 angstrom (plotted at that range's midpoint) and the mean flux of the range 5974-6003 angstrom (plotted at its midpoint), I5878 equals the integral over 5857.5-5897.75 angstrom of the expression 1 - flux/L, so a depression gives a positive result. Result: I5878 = 9.09 angstrom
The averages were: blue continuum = 5.9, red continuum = 5.82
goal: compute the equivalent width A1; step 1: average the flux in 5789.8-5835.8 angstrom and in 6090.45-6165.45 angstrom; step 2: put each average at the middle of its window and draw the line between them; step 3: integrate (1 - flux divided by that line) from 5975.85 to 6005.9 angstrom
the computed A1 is 1.1 angstrom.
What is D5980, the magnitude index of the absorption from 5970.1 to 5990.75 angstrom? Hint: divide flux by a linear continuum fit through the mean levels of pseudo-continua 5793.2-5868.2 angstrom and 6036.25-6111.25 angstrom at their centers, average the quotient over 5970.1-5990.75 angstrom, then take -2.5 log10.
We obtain 0.07 mag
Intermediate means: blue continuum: 5.9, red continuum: 6.28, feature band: 5.74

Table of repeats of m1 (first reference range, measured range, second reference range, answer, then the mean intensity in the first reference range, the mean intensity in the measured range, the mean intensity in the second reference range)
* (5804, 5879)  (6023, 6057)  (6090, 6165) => -1.4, 5.8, 6.24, 6.09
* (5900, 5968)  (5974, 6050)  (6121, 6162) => -4.8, 5.36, 5.99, 6.09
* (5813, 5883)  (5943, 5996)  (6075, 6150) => 2.0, 5.7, 5.72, 6.22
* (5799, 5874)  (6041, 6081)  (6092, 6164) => -1.8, 5.86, 6.32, 6.1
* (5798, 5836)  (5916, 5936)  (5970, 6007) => 1.6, 6.06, 5.43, 5.82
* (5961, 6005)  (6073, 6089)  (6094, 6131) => -0.9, 5.8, 6.37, 6.09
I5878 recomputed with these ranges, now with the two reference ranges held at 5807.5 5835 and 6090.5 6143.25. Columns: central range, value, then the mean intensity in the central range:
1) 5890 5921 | 9.9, 4.11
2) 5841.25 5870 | 1.8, 5.64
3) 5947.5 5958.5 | 0.9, 5.58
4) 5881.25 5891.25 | 3.6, 3.87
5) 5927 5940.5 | 1.1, 5.57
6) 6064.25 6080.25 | -0.6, 6.34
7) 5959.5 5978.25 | 1.1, 5.72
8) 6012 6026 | 0.2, 5.99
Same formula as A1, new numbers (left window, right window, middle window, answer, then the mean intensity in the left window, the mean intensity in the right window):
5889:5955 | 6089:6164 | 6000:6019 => -1.9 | 4.85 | 6.11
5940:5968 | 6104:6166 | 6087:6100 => -0.8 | 5.65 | 6.02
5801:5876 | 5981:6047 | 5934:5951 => 0.8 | 5.84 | 6.01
